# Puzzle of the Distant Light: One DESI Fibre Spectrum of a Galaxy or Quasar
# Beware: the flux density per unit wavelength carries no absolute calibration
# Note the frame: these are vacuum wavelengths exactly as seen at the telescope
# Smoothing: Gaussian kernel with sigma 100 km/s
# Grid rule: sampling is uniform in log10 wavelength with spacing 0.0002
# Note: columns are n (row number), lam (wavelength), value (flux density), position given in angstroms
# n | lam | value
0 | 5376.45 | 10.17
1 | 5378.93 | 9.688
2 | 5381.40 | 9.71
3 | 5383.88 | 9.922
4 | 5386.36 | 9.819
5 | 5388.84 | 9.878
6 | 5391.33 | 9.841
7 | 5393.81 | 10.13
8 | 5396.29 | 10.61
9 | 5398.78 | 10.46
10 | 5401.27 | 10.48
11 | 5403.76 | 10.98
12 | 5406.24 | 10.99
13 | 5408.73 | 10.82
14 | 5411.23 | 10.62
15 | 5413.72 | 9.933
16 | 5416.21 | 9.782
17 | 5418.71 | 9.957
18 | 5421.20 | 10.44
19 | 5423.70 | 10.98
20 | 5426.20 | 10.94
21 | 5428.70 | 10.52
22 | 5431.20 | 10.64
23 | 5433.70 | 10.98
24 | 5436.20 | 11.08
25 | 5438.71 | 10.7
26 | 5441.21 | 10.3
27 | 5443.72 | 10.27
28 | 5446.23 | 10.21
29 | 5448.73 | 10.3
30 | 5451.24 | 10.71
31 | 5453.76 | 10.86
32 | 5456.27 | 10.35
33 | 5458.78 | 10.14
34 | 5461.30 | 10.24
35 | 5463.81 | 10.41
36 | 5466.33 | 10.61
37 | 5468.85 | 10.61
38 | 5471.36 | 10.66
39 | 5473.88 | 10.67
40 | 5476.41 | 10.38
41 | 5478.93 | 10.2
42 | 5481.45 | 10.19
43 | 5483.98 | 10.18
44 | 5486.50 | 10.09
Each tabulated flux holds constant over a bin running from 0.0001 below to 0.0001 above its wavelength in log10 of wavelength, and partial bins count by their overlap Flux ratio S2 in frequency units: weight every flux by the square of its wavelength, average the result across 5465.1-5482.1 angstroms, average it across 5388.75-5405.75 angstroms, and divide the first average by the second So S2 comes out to 1.0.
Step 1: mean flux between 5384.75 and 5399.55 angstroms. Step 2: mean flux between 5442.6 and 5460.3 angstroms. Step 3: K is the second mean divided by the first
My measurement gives 1.0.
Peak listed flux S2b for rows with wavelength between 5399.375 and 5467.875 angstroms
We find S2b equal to 11.08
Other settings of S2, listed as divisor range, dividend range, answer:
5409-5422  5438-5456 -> 1.04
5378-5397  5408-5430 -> 1.06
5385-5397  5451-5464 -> 1.07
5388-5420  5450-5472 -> 1.04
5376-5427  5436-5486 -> 1.04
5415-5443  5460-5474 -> 1.01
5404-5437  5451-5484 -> 1.00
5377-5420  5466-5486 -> 1.05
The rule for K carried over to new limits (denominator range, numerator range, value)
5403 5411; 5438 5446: 0.95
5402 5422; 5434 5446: 1.01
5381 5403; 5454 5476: 1.03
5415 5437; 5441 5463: 0.98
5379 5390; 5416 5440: 1.08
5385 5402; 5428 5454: 1.04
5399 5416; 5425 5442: 1.02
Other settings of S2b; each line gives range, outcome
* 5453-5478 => 10.86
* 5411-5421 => 10.62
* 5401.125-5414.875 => 10.99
